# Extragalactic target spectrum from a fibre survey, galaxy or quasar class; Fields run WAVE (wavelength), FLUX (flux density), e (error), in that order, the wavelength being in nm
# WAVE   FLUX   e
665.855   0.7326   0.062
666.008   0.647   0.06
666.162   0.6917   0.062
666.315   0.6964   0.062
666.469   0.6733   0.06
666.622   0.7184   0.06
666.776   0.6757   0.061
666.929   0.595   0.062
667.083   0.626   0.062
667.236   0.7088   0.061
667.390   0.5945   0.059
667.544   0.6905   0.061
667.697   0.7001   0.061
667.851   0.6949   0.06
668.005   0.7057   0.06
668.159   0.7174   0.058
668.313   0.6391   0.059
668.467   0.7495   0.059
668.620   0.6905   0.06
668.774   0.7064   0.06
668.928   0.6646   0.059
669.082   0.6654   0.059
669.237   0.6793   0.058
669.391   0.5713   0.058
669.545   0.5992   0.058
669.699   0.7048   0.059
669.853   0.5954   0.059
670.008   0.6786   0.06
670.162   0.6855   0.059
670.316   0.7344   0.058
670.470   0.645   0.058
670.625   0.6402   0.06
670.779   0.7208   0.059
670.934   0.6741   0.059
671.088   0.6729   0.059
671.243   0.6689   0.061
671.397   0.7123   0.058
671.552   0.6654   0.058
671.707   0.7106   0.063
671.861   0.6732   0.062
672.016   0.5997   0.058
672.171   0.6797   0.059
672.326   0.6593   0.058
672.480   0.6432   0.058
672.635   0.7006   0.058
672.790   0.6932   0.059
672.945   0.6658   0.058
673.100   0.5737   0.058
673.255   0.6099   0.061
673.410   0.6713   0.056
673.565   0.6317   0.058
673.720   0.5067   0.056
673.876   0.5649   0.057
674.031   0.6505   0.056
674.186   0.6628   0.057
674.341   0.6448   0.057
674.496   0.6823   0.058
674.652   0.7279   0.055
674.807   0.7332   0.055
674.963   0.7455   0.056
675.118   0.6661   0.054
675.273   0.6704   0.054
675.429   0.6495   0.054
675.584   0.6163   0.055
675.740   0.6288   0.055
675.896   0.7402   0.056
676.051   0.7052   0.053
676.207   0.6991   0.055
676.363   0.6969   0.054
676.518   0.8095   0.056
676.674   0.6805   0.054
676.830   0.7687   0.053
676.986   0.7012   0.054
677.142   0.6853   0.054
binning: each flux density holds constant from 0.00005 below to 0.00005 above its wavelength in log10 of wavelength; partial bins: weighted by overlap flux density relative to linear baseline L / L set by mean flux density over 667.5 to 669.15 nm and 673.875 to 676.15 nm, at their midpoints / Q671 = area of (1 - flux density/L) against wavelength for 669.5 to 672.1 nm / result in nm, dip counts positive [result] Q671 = 0.06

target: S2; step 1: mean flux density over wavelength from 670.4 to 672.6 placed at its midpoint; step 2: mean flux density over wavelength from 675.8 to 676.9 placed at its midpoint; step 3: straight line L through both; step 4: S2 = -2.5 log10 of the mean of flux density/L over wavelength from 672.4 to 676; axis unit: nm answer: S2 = 0.07 mag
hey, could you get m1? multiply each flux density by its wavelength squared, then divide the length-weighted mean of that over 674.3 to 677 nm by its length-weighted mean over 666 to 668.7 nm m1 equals 1.05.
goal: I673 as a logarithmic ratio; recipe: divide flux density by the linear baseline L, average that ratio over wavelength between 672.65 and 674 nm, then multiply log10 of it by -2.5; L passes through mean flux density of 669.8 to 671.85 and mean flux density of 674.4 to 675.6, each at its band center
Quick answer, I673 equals 0.11 mag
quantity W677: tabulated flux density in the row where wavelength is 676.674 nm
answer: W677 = 0.6805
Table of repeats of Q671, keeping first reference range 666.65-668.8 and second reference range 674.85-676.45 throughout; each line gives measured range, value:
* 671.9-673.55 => 0.078 nm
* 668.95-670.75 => 0.062 nm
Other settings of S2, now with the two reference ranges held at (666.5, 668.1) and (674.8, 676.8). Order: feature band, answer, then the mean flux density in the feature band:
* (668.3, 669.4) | 0.00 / 0.679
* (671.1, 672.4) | 0.02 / 0.671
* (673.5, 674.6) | 0.11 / 0.623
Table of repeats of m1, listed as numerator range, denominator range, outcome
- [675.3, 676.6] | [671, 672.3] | 1.04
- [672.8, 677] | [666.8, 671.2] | 1.02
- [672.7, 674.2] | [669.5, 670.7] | 0.95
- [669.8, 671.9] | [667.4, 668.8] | 0.98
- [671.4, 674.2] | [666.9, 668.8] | 0.96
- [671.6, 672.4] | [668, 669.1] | 0.97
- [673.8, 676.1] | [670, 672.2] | 1.00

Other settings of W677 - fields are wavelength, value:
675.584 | 0.6163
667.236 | 0.7088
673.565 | 0.6317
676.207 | 0.6991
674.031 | 0.6505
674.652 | 0.7279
